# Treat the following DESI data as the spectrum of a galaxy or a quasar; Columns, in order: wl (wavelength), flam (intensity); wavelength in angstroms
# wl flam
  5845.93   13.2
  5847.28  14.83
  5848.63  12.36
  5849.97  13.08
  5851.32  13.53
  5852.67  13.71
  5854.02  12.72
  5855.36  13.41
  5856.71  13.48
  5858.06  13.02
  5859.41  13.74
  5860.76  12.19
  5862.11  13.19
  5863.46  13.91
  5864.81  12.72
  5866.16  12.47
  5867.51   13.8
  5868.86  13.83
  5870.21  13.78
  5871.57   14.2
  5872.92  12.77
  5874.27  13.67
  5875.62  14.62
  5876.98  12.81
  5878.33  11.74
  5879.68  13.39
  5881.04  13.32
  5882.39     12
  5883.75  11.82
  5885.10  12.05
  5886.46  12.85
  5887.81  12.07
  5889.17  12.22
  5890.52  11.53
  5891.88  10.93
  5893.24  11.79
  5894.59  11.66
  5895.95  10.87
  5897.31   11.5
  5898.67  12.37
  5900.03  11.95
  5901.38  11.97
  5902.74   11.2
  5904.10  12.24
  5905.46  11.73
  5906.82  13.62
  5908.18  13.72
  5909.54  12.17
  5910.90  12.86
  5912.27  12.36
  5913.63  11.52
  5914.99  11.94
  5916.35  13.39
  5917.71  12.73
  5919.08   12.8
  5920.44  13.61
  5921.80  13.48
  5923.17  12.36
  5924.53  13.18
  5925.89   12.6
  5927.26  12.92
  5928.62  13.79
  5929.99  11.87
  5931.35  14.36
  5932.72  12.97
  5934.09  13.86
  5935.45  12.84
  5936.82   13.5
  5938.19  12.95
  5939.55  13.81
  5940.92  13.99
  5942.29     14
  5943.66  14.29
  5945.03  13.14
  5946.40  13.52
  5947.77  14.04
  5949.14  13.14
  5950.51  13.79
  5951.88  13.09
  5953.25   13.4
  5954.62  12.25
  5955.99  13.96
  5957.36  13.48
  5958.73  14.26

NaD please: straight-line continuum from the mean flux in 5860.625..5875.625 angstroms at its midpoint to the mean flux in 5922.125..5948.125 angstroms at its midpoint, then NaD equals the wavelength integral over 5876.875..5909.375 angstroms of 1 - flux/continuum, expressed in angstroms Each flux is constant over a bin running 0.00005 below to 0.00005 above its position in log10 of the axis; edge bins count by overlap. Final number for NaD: 3.1 angstroms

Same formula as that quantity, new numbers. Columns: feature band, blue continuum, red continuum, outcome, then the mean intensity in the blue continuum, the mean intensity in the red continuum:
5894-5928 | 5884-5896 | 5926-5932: 0.3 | 11.8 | 13.2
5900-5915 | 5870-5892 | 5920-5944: 0.8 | 12.7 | 13.3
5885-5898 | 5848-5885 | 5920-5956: 1.5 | 13.1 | 13.3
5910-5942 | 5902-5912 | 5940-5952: 0.1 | 12.5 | 13.7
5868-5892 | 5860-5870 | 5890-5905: -0.6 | 13.2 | 11.6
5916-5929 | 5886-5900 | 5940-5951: -0.2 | 11.8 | 13.7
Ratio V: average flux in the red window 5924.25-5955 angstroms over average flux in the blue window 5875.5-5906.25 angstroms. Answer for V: 1.1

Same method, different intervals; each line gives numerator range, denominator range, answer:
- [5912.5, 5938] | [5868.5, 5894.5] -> 1.02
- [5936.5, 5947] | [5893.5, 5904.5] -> 1.17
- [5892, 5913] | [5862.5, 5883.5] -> 0.91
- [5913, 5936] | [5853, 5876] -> 0.97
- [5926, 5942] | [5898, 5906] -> 1.12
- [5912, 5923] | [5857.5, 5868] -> 0.97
